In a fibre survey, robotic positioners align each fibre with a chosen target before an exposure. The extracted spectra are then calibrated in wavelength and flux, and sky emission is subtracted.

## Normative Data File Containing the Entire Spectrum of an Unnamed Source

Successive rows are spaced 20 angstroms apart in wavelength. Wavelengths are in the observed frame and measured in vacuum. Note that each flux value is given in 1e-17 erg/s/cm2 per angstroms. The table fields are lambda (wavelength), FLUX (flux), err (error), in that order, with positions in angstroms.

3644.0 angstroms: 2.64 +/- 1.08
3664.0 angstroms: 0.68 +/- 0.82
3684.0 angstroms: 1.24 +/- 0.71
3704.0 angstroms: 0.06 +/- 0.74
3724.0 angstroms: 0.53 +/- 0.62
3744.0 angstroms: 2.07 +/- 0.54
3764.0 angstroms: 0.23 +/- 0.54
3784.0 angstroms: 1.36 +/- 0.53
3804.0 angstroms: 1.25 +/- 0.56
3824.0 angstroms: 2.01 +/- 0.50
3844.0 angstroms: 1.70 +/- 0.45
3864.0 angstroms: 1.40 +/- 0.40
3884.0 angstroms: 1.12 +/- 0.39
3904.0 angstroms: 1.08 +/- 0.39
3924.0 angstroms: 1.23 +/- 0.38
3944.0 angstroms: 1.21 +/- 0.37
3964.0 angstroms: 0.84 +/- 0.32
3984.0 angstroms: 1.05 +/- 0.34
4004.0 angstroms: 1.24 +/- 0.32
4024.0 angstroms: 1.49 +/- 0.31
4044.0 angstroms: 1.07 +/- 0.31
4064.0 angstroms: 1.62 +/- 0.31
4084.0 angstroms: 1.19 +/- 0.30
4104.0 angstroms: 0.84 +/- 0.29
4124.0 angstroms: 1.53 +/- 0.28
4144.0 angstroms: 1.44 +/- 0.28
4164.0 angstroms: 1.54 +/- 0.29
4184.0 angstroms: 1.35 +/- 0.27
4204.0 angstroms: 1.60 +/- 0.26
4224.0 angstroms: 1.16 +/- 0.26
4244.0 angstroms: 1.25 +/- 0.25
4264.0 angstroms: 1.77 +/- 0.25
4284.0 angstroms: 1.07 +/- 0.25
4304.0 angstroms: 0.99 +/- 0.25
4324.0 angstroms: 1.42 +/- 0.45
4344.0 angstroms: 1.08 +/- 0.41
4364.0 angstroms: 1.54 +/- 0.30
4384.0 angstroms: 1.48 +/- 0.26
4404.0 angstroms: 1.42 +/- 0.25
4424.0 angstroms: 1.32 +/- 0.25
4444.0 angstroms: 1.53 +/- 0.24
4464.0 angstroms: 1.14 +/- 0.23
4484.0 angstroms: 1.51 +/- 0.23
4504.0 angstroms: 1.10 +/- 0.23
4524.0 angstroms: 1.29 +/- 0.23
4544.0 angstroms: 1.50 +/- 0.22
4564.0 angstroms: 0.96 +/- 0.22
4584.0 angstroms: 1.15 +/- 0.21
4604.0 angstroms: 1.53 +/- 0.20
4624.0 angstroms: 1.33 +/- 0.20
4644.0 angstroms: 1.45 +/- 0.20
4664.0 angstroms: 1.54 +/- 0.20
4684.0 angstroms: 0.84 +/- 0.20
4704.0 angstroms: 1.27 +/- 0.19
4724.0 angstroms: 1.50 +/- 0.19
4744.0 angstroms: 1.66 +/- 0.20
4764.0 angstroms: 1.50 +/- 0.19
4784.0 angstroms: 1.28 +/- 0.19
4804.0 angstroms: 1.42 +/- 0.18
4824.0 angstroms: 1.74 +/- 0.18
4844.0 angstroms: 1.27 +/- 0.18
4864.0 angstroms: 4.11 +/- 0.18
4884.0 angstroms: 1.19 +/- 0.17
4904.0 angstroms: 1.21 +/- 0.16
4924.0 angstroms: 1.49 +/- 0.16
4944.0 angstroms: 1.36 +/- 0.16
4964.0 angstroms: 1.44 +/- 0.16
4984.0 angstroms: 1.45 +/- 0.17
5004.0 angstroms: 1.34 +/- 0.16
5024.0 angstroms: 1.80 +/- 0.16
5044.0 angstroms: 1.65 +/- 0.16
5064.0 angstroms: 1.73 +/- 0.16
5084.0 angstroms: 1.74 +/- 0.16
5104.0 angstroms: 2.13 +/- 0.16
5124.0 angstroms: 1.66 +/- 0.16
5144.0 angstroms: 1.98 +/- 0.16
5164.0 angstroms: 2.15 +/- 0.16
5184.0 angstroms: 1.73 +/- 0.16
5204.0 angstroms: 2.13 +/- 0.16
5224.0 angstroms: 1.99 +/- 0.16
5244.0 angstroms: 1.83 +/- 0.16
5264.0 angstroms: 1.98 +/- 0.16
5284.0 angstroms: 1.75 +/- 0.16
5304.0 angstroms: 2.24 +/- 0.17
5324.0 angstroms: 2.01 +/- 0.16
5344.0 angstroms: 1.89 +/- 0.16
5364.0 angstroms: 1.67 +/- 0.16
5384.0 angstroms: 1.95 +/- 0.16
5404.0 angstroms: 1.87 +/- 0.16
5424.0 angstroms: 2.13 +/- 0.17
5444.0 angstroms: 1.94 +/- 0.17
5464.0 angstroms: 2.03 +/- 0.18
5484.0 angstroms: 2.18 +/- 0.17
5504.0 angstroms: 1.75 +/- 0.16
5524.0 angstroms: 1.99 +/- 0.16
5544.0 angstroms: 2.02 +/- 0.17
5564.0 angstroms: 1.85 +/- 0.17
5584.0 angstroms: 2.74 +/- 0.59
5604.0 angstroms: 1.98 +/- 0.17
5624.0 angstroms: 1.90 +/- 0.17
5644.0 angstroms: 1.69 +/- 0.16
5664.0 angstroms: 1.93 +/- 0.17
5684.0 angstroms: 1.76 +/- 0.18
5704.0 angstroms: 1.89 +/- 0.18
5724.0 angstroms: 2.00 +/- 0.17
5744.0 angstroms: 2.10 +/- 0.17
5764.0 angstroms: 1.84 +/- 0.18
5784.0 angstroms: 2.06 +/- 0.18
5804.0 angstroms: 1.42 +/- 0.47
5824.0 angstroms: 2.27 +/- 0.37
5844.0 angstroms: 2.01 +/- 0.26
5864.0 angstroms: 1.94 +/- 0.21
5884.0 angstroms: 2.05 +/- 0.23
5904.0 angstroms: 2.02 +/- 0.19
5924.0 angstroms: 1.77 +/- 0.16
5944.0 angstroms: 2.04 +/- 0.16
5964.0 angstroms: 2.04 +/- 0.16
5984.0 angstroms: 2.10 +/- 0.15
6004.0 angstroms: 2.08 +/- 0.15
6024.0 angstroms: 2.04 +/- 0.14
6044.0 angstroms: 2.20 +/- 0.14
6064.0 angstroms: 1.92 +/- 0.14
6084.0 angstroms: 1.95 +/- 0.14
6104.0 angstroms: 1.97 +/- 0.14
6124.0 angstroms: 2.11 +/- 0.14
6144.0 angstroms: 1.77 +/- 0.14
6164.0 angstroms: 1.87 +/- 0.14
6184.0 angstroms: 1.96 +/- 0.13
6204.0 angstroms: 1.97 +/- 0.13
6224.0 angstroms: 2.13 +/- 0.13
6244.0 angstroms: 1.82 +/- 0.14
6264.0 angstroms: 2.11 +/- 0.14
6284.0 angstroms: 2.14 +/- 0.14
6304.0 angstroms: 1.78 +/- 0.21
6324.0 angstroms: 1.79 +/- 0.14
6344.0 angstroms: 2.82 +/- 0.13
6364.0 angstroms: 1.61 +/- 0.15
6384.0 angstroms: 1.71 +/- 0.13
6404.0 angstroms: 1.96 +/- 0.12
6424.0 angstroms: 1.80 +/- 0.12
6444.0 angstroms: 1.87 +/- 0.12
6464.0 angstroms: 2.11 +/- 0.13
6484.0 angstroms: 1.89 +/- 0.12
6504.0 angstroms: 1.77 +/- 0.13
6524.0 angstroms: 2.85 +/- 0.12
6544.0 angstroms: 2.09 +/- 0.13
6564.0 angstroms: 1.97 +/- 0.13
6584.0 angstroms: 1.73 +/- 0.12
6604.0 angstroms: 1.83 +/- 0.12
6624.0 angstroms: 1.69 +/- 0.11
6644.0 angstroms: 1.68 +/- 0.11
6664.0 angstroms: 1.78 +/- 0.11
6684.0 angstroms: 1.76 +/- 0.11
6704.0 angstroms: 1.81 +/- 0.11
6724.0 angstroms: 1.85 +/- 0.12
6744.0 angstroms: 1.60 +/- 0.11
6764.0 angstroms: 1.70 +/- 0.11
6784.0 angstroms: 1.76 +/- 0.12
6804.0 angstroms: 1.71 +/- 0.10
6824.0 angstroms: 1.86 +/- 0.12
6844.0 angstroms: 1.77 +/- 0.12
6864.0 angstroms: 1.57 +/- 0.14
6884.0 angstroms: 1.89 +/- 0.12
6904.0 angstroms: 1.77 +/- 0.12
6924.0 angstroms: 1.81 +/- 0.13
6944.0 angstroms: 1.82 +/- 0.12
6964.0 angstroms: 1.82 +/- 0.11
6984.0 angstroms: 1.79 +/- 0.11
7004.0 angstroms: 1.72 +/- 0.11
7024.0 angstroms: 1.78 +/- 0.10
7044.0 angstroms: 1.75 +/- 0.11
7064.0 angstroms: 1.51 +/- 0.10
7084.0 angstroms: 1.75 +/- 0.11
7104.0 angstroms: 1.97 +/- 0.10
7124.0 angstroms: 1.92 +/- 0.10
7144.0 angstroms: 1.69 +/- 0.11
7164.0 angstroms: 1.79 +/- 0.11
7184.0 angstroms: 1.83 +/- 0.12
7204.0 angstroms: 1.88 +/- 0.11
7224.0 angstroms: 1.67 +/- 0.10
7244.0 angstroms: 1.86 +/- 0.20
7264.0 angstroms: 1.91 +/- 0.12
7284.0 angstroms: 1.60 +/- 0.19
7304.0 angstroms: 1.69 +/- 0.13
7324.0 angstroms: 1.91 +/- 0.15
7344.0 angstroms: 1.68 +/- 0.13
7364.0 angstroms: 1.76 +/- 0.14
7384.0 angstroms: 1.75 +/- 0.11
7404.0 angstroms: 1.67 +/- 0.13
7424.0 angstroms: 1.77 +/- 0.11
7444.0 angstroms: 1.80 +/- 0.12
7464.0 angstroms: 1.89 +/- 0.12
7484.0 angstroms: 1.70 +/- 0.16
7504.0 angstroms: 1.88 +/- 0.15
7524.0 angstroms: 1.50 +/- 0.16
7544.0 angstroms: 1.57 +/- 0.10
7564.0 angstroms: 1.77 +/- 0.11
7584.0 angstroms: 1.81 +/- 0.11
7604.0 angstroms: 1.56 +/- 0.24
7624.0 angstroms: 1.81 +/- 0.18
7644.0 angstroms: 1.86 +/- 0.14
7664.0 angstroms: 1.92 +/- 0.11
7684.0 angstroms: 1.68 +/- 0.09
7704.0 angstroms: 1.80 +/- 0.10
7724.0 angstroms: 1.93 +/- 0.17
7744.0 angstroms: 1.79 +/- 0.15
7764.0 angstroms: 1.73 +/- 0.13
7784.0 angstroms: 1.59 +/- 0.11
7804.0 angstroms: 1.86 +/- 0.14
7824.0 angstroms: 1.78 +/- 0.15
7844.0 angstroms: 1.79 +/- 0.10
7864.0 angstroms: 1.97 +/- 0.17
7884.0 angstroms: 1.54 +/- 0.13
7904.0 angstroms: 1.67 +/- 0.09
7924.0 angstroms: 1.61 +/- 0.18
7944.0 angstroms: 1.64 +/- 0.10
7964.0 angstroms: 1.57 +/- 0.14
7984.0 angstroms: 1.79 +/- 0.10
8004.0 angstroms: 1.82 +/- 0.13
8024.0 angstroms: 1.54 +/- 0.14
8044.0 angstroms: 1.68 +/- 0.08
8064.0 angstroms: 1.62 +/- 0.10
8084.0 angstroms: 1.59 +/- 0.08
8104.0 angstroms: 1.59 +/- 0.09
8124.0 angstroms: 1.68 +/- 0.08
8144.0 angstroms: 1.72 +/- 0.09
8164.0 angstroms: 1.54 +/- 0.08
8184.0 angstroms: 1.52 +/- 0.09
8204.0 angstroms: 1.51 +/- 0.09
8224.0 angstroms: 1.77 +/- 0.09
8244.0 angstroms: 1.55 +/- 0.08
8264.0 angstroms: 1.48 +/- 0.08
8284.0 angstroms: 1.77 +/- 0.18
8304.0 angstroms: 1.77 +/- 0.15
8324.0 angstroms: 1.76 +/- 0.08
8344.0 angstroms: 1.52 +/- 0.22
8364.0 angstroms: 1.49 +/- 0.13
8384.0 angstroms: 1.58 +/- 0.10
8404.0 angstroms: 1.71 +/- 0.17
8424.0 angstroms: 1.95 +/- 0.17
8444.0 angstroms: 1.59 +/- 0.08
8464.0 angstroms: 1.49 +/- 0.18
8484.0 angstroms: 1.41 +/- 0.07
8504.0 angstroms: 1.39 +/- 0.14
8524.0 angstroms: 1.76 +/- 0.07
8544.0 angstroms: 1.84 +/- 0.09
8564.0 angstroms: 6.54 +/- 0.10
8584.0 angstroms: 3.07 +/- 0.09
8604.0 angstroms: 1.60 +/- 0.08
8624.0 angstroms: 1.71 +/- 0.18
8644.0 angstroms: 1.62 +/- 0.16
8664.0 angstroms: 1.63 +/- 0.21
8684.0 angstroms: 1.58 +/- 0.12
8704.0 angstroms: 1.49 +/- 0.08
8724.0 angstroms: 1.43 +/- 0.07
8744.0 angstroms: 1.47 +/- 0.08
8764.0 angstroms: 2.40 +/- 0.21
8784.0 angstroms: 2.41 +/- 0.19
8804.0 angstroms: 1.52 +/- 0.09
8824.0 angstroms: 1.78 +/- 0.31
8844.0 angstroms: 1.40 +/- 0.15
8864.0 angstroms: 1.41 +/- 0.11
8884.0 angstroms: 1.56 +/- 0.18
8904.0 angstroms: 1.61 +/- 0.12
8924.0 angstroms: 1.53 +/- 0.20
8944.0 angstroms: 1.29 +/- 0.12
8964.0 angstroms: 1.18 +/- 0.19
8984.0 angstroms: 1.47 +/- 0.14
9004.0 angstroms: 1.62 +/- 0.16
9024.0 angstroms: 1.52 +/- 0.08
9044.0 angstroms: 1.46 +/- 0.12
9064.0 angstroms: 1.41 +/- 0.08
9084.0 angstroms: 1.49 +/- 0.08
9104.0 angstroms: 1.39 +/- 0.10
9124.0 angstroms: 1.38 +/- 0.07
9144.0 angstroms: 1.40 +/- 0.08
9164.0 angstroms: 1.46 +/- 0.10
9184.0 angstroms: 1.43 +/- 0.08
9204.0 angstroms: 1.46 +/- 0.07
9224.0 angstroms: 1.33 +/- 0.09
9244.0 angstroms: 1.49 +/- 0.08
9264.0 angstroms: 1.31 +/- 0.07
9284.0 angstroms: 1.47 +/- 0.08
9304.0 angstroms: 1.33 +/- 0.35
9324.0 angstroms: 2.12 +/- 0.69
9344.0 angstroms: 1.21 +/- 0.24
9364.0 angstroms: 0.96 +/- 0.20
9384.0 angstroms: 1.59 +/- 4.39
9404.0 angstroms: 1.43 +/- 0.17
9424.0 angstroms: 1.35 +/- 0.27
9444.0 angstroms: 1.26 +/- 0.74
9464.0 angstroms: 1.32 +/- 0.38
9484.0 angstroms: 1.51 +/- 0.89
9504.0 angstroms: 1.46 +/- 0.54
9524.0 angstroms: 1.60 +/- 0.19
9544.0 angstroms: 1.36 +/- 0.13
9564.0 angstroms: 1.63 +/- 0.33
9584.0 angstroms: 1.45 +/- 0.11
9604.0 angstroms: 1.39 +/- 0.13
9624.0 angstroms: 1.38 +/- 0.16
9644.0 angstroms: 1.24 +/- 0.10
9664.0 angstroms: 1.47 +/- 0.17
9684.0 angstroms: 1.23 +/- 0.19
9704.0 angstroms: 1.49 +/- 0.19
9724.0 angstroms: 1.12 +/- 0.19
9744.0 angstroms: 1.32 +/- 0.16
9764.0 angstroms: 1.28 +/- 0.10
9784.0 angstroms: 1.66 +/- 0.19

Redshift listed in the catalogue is 0.304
